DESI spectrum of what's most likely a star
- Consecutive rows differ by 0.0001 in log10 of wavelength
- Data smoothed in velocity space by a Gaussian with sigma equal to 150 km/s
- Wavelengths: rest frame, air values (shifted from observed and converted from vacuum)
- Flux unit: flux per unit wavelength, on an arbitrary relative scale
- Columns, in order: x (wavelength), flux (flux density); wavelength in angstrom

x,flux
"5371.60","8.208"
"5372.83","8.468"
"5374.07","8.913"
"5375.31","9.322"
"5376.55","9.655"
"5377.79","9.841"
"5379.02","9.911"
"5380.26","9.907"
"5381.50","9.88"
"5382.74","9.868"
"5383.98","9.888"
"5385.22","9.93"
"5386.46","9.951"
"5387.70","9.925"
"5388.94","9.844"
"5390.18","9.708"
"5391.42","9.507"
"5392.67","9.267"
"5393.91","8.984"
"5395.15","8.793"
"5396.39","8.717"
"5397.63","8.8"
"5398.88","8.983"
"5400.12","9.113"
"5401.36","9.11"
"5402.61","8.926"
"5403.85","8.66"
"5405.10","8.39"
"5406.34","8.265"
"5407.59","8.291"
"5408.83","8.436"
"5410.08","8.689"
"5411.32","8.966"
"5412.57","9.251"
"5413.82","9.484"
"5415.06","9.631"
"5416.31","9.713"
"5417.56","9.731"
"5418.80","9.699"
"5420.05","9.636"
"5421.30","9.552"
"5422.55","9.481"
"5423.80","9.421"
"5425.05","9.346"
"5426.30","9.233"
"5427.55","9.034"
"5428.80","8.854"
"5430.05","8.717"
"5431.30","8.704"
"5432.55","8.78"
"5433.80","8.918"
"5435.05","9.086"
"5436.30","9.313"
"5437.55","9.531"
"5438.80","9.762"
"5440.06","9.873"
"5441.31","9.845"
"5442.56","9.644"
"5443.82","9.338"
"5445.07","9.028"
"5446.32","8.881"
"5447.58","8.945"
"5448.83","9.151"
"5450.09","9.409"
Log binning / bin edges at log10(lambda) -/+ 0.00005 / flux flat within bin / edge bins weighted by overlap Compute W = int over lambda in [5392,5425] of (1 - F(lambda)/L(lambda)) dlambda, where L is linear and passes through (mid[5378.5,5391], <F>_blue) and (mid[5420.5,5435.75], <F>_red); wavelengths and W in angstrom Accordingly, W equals 1.3 angstrom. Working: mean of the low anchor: 9.87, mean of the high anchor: 9.1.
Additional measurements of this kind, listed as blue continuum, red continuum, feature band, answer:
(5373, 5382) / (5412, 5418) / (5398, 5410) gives 1.1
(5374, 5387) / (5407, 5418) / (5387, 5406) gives 0.7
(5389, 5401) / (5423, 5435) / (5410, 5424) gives -0.6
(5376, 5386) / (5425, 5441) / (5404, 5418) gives 0.7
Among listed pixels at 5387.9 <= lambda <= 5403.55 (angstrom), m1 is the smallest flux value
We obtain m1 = 8.717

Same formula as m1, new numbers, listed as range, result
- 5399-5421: 8.265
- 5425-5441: 8.704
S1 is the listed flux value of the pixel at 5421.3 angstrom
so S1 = 9.552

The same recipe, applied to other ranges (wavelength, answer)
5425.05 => 9.346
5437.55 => 9.531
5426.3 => 9.233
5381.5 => 9.88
